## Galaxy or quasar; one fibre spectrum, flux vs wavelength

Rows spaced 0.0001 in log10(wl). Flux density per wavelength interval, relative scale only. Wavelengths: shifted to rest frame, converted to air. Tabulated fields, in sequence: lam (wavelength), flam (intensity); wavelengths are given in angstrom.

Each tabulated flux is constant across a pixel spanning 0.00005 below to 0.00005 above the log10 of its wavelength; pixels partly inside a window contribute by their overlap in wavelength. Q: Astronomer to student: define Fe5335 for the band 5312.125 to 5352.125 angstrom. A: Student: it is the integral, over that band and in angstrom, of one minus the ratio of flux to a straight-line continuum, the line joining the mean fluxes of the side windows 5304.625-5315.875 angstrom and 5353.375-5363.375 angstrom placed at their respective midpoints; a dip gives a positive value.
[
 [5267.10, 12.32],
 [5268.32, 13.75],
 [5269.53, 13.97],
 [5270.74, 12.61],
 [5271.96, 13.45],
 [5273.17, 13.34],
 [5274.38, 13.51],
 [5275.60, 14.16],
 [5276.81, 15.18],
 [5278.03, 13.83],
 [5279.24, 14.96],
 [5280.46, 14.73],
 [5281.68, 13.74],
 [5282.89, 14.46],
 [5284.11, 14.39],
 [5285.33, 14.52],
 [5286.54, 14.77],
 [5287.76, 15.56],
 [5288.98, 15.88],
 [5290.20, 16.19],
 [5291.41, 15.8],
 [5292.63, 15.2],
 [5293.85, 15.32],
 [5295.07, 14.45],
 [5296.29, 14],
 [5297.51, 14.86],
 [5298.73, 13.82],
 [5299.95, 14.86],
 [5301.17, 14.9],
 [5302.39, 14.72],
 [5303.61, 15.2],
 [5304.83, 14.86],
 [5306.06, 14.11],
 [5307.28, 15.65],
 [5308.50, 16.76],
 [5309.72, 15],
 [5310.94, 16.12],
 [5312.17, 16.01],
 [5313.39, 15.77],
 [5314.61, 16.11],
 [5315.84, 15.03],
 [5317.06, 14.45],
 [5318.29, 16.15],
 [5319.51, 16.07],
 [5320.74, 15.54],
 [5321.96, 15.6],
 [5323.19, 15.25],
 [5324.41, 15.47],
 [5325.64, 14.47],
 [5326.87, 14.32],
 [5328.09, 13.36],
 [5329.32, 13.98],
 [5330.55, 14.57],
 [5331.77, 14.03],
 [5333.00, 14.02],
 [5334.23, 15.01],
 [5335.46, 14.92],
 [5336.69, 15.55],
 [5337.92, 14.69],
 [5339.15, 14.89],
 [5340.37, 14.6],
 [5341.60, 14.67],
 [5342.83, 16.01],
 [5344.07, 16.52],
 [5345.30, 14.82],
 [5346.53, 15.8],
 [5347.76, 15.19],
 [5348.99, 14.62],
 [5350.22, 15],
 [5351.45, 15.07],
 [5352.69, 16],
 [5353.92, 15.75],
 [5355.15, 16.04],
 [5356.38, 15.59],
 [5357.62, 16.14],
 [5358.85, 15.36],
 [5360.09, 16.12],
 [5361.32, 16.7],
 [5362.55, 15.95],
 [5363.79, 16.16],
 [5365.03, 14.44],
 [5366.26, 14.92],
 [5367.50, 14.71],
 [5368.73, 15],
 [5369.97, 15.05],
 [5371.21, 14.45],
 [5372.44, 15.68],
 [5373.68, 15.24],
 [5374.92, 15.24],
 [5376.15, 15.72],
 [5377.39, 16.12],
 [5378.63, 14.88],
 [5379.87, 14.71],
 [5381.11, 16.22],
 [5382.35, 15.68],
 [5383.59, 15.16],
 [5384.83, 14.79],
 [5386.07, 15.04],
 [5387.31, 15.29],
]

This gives 1.8 angstrom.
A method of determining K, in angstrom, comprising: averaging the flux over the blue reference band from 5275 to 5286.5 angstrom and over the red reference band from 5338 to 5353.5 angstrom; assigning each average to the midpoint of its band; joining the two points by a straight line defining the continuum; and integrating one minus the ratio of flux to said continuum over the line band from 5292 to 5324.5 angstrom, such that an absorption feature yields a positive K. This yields -0.9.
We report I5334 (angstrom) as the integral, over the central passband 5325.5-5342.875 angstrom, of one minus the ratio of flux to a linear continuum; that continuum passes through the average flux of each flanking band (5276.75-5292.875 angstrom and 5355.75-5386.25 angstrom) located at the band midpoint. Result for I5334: 0.7 angstrom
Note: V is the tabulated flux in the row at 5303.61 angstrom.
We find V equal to 15.2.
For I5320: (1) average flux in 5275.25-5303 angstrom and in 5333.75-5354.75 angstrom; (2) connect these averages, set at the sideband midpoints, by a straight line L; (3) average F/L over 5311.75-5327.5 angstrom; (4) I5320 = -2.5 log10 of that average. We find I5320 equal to -0.02 mag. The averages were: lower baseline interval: 14.8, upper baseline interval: 15.3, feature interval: 15.4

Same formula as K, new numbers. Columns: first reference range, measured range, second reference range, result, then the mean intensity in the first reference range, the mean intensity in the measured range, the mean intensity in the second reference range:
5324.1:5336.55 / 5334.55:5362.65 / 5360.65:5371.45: -1.1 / 14.4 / 15.5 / 15.3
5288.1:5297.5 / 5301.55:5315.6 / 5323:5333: -0.6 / 15.2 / 15.5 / 14.4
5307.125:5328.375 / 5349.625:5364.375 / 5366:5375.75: -0.6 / 15.4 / 15.8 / 15.1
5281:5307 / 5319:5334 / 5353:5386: 0.4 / 14.8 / 14.7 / 15.5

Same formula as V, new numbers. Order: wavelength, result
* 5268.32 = 13.75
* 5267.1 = 12.32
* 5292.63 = 15.2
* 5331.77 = 14.03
